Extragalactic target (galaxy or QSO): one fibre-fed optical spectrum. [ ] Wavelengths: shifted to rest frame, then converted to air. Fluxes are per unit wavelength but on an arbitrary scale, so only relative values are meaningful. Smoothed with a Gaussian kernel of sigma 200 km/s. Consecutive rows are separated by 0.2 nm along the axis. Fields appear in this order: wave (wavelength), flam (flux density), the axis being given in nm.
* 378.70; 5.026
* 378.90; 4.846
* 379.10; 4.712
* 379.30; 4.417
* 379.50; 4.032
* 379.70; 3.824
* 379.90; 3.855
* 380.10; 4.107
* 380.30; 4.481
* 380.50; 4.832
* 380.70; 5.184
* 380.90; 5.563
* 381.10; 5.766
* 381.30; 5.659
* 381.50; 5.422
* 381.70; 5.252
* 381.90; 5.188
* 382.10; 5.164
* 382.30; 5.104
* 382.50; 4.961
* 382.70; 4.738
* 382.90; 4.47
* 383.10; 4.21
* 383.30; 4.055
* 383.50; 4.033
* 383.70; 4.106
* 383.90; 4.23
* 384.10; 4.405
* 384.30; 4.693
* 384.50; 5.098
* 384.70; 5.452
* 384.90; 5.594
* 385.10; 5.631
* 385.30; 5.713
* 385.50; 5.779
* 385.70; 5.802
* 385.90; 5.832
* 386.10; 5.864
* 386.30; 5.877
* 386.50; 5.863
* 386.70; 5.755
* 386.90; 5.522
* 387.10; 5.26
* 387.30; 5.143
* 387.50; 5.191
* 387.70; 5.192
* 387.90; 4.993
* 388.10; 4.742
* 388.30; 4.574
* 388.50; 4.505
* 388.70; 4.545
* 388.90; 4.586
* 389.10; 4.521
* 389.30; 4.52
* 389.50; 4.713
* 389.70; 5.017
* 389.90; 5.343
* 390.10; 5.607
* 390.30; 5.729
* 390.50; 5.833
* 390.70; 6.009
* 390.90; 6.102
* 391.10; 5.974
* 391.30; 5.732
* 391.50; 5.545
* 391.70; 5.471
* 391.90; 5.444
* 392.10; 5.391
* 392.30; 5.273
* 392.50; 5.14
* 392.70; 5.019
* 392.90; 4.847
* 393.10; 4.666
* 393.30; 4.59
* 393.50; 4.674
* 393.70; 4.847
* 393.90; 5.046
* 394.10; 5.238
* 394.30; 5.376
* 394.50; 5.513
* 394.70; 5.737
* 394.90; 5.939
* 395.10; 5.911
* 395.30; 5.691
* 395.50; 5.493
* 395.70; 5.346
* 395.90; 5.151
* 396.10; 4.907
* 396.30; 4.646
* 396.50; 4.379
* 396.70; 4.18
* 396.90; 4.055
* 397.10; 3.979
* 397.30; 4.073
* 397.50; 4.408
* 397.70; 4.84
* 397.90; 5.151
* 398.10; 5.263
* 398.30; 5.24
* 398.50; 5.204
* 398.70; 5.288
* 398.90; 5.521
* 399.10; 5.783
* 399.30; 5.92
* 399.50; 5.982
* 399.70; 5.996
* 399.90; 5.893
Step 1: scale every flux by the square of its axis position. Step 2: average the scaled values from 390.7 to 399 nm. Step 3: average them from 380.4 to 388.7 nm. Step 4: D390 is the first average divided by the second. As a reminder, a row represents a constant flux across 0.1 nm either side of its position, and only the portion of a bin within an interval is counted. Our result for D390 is 1.06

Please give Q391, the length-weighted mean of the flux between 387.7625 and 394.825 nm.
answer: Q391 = 5.17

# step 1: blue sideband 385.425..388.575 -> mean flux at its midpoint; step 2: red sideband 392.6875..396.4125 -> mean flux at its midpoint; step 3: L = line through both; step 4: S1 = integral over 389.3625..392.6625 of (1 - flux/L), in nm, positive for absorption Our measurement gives -0.14 nm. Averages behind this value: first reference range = 5.37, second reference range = 5.19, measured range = 5.5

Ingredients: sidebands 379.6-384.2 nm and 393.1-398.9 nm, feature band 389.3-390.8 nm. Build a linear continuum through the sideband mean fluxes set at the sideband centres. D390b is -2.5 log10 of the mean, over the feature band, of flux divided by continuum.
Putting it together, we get -0.11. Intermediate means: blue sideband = 4.72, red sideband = 5.01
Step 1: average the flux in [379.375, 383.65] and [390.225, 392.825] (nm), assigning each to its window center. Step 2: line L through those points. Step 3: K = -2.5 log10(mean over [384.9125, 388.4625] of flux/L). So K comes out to -0.055 mag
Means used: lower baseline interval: 4.75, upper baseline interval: 5.58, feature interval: 5.44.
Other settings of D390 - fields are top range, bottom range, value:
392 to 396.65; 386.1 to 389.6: 1.06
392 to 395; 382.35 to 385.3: 1.14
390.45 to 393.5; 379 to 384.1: 1.21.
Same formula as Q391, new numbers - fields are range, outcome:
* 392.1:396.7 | 5.14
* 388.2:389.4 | 4.54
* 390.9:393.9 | 5.21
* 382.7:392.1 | 5.18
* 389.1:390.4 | 5.11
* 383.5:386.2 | 5.2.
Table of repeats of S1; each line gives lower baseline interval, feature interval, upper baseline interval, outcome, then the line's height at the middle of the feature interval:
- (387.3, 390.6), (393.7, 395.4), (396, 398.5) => -0.28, 4.74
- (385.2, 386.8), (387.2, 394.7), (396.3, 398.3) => 0.10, 5.25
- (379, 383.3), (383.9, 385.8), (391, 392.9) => -0.11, 5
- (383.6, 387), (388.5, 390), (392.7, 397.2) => 0.14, 5.22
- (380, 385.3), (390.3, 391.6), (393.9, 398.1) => -0.23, 4.97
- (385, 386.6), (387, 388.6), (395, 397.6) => 0.19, 5.6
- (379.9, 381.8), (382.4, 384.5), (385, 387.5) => 0.36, 5.35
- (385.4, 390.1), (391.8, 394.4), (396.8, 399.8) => 0.05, 5.15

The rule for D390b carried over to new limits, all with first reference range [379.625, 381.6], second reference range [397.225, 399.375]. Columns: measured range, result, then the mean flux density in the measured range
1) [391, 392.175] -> -0.11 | 5.6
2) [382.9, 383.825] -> 0.19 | 4.14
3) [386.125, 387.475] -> -0.12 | 5.57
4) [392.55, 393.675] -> 0.06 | 4.78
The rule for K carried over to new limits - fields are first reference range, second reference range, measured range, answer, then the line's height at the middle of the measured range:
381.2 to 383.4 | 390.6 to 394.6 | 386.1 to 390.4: 0.003 mag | 5.14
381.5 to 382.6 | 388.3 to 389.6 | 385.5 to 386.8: -0.209 mag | 4.81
